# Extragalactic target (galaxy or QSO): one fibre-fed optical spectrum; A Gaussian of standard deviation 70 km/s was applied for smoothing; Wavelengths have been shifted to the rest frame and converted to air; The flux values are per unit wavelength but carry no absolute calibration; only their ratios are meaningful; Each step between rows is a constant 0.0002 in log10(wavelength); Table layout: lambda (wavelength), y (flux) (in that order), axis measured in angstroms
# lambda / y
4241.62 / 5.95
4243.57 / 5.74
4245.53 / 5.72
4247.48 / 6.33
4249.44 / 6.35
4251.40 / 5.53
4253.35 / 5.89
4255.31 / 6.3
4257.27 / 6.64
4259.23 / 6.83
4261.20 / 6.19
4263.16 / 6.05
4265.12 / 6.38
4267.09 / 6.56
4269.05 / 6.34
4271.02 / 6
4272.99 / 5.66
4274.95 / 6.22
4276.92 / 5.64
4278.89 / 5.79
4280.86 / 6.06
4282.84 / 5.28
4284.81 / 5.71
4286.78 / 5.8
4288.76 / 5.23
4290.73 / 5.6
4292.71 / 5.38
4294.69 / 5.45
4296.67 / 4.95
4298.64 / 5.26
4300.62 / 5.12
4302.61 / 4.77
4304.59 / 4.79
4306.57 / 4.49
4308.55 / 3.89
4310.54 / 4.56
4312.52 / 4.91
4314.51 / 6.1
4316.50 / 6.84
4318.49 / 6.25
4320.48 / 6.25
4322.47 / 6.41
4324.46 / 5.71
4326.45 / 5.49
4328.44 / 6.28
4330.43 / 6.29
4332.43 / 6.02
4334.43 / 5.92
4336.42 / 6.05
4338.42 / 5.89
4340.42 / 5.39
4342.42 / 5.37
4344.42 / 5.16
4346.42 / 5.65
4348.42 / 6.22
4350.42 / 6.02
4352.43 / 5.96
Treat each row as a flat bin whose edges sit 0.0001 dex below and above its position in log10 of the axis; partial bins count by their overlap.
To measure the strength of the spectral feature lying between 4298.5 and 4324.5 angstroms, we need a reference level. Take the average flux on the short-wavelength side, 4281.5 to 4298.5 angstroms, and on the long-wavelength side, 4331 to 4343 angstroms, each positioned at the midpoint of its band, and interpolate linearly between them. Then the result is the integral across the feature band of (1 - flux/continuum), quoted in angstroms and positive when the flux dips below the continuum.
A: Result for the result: 1.1 angstroms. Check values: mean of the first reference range 5.43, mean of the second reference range 5.8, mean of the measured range 5.37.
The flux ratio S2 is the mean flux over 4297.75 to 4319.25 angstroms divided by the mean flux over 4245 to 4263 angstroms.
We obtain 0.83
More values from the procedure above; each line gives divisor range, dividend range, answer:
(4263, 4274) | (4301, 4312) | 0.74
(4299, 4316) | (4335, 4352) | 1.17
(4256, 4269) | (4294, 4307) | 0.78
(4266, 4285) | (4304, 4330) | 0.94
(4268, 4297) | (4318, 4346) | 1.03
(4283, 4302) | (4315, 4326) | 1.16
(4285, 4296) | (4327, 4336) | 1.11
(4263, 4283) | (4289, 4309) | 0.83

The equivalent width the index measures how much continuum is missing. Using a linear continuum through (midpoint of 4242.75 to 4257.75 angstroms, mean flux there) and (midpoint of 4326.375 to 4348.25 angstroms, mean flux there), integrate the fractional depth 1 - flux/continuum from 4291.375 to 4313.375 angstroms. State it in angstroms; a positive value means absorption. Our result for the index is 3.81 angstroms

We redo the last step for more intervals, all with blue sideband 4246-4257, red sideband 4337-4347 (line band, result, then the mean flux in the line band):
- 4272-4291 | 0.65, 5.7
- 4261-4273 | -0.41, 6.21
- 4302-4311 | 1.97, 4.49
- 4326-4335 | -0.73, 6.03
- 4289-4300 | 0.96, 5.32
